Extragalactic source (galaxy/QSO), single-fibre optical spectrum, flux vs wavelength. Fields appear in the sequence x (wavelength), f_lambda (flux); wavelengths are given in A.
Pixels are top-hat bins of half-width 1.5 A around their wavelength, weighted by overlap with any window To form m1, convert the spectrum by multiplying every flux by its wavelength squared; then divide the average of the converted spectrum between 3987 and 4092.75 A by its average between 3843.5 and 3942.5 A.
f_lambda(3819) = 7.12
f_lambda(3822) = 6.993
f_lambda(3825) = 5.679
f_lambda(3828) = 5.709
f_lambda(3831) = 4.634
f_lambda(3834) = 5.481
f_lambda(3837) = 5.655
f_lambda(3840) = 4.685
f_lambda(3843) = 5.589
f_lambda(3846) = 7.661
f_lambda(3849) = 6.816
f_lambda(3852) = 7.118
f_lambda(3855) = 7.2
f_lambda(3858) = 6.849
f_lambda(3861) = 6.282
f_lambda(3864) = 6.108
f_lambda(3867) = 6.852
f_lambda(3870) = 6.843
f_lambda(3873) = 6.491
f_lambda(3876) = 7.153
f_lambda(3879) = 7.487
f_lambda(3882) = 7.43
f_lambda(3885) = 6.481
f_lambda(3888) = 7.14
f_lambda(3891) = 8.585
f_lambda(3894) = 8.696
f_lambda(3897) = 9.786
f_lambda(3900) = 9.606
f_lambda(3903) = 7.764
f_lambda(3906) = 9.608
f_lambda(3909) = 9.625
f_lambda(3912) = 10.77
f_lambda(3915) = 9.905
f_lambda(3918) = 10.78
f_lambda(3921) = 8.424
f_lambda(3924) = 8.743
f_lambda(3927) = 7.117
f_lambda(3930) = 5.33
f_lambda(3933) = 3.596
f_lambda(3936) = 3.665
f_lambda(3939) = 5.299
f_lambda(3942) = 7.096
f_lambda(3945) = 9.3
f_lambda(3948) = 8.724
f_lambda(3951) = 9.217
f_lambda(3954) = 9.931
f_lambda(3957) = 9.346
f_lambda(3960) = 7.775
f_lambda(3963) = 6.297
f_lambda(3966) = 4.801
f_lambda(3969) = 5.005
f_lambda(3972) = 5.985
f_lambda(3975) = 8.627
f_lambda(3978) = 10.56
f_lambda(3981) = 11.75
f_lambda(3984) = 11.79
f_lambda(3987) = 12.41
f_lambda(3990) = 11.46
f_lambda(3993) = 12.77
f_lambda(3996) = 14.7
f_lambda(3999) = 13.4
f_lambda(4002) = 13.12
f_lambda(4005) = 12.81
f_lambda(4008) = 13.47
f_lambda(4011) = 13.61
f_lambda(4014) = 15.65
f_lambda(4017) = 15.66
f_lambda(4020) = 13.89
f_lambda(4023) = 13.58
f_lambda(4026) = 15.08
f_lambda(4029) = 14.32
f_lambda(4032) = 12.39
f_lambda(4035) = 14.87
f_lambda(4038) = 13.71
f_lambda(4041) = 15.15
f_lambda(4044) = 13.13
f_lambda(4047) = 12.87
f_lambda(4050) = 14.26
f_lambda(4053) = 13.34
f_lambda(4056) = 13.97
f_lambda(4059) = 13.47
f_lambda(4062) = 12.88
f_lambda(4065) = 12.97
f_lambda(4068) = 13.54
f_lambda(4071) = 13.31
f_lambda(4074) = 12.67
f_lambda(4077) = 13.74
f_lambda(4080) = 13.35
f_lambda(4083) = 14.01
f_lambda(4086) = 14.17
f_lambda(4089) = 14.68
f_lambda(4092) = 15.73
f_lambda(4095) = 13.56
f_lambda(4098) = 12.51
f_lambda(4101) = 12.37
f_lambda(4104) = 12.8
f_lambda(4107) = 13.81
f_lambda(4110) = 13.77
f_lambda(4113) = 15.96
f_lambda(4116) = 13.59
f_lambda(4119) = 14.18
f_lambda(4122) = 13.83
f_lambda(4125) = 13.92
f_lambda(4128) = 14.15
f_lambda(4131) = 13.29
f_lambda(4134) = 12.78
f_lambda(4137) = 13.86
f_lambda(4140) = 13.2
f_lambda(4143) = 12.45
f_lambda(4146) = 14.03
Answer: 1.97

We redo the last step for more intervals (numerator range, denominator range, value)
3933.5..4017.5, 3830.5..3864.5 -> 1.72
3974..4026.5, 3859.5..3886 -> 2.05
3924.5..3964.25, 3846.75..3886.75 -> 1.09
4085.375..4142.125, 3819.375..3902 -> 2.28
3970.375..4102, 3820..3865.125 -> 2.36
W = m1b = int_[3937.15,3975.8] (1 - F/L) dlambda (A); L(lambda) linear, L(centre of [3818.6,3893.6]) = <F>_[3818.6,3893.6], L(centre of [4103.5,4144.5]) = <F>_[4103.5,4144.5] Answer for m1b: 7.50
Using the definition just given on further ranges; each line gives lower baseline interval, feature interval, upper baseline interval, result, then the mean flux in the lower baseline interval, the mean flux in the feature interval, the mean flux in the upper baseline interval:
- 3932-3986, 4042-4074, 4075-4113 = -3.16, 7.79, 13.4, 13.8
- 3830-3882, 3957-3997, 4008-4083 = 6.36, 6.45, 9.46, 13.8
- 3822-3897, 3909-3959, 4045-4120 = 5.38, 6.68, 8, 13.7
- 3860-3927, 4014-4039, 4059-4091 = -4.47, 8.2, 14.3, 13.6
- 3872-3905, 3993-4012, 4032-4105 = -3.20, 7.92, 13.5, 13.6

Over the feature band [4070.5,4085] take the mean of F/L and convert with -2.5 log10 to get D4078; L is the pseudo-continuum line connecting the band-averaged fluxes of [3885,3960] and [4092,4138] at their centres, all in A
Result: -0.07 mag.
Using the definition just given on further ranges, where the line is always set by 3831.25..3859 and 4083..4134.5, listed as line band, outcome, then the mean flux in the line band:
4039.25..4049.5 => -0.15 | 13.8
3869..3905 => -0.05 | 7.83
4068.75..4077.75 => -0.03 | 13.2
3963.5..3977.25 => 0.48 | 6.36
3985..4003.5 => -0.22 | 12.9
